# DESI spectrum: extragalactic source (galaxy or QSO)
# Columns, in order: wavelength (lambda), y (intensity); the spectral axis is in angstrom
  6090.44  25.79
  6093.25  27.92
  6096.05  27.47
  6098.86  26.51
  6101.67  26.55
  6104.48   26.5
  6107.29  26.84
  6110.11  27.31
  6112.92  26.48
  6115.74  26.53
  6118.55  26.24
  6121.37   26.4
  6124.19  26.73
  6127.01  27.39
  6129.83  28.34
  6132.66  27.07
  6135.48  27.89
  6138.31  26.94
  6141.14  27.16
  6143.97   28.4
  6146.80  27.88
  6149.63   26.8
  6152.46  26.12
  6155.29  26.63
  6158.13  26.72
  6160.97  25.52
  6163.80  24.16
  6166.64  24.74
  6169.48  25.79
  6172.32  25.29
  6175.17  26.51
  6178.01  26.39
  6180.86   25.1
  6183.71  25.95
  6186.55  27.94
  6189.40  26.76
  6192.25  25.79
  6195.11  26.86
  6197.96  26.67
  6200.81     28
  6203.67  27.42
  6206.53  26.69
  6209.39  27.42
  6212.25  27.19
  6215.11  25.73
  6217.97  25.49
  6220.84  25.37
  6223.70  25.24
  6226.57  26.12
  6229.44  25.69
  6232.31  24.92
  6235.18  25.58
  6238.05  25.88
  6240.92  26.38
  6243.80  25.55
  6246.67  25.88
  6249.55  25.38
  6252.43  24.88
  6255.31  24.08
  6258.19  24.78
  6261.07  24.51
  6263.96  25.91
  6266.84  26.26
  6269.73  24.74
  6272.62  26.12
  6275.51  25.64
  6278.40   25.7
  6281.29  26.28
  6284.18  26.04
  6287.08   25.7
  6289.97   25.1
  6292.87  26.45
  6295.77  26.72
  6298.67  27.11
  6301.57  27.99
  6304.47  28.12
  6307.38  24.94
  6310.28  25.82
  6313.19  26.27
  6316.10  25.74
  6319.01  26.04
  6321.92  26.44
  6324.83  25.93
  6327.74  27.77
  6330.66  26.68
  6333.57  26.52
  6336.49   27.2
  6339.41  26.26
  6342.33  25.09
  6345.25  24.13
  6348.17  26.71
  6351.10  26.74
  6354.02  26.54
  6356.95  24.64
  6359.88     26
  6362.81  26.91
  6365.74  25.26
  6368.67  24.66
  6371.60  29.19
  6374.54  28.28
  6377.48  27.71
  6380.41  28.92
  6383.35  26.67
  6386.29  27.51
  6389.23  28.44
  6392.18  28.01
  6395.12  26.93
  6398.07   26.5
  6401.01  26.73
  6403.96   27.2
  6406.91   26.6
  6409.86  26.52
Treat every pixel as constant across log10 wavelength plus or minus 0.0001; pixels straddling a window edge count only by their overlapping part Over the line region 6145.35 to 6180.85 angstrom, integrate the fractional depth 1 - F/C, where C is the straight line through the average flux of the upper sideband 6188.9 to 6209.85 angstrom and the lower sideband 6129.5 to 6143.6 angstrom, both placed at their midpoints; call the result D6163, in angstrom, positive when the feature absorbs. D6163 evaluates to 1.60 angstrom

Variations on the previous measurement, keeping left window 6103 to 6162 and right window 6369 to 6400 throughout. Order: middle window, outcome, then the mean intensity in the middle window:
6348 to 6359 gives 0.6 angstrom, 26.1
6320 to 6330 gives 0.3 angstrom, 26.7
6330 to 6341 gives 0.4 angstrom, 26.7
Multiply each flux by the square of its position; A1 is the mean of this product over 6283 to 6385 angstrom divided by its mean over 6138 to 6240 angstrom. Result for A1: 1.05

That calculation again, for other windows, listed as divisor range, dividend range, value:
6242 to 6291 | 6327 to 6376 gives 1.06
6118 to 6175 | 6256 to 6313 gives 1.02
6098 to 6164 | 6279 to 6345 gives 1.04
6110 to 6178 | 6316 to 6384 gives 1.06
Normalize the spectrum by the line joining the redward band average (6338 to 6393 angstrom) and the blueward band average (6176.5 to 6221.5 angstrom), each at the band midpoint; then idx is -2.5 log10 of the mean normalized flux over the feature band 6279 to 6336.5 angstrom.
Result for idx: 0.01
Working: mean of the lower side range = 26.6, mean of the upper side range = 26.7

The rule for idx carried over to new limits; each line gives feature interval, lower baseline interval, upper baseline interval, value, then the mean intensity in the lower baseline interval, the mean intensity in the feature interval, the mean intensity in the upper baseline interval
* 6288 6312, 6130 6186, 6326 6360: -0.011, 26.4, 26.5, 26.2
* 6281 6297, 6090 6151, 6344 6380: 0.026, 27.1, 26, 26.5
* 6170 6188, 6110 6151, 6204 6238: 0.015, 27.2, 26.2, 26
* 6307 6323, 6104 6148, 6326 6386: 0.032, 27.1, 25.9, 26.6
